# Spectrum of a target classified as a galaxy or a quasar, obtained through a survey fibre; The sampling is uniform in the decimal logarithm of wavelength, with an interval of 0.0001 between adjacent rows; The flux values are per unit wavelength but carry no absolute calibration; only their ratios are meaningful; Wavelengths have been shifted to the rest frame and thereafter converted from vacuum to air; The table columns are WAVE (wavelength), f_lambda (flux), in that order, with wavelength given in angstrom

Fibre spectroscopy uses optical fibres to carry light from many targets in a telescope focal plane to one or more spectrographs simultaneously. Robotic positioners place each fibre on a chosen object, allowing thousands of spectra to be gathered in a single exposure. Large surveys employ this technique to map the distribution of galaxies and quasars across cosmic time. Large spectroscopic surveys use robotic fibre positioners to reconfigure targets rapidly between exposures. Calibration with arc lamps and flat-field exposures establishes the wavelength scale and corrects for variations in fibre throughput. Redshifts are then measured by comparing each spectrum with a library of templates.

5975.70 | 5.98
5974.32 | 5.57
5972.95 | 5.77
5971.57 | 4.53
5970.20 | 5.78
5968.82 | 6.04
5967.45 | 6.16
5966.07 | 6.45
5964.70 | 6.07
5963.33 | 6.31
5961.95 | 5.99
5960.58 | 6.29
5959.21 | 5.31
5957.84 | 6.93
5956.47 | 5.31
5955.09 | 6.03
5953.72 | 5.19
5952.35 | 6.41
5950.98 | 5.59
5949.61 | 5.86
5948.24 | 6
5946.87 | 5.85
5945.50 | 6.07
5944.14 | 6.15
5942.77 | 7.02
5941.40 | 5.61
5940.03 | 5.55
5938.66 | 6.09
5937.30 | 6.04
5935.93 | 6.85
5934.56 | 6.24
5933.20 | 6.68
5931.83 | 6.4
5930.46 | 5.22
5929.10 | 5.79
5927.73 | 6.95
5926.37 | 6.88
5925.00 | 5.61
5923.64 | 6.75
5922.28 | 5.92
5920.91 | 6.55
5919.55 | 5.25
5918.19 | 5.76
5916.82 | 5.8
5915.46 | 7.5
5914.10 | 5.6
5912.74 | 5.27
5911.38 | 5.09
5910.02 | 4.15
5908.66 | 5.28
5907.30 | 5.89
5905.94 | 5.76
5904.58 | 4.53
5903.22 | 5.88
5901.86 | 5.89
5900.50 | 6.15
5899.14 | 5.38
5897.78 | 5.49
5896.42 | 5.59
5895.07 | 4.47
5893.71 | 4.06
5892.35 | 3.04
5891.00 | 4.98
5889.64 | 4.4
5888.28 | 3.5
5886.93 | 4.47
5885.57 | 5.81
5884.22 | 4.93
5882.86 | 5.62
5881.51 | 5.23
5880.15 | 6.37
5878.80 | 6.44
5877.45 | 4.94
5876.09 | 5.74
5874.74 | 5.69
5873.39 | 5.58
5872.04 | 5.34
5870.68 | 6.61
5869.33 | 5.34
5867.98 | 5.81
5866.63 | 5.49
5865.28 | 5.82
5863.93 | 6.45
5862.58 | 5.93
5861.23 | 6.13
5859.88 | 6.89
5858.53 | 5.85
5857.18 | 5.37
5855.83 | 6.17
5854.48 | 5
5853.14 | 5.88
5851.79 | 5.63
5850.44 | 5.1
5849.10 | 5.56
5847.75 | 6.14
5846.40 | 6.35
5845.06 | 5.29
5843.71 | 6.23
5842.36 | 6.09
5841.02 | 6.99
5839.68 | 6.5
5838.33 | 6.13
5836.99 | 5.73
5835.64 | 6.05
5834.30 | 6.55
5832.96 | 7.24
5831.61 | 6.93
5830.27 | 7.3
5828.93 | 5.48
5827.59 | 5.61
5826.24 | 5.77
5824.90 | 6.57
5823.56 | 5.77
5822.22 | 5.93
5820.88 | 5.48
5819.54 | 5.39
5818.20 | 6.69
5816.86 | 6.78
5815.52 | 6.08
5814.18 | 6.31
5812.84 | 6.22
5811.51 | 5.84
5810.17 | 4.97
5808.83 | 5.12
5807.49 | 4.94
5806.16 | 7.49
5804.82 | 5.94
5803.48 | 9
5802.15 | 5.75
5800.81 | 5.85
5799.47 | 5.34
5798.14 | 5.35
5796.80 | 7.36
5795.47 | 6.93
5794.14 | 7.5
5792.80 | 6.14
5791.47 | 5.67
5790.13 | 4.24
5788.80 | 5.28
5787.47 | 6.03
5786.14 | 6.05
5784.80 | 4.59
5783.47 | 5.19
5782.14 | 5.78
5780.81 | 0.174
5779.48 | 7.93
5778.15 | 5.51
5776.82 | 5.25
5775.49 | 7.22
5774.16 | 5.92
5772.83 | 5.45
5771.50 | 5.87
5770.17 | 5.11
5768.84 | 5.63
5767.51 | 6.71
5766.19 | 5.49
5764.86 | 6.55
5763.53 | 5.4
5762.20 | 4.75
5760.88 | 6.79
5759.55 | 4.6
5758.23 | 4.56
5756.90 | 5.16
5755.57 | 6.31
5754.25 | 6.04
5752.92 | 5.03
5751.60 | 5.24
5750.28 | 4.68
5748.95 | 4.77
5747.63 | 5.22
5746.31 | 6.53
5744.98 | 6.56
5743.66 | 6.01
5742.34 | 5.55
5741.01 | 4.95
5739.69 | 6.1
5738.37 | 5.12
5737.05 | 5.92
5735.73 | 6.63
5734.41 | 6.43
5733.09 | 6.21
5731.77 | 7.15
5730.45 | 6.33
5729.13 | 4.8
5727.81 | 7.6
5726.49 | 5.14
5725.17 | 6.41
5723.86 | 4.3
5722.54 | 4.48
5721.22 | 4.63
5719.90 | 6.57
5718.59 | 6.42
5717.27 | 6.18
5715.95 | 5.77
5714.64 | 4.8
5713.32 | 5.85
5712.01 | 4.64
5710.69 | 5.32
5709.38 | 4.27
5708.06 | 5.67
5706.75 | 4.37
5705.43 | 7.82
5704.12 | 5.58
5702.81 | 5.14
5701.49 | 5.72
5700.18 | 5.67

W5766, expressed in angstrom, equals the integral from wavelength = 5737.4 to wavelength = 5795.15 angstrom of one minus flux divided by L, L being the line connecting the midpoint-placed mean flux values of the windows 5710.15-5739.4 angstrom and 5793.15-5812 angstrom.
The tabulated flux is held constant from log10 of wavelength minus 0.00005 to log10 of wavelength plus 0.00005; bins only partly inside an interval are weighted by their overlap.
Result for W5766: 4.4 angstrom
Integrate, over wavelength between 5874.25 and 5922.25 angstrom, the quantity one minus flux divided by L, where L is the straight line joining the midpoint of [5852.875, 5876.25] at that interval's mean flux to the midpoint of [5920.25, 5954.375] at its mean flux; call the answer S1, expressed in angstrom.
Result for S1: 5.2 angstrom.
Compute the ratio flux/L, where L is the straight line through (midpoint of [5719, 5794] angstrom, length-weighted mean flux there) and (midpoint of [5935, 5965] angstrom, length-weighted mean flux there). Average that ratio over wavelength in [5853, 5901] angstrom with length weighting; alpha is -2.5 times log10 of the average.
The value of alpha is 0.08 mag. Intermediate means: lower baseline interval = 5.62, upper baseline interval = 6.02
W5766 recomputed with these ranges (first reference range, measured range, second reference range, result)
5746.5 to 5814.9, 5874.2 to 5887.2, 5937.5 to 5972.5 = 0.6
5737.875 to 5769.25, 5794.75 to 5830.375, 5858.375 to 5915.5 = -3.9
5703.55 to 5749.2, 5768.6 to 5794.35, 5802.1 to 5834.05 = 2.2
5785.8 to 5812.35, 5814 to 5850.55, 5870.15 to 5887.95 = -2.0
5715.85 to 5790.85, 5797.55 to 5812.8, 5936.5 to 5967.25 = -0.7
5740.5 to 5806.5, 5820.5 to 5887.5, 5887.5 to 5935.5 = -3.5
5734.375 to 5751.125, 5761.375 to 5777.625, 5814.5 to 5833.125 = 0.2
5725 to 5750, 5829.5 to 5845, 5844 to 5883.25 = -1.7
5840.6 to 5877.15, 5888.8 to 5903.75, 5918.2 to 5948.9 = 2.5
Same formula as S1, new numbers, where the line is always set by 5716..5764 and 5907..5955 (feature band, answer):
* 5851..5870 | 0.1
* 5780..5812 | 0.4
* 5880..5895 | 3.1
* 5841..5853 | -0.1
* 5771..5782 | 0.6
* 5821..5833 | -0.8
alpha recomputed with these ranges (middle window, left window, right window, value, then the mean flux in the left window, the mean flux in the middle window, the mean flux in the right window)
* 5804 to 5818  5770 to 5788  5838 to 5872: -0.07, 5.44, 6.02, 5.94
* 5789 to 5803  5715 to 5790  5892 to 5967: -0.06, 5.63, 6.03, 5.83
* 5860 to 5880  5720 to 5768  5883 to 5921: -0.11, 5.68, 5.85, 5.22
